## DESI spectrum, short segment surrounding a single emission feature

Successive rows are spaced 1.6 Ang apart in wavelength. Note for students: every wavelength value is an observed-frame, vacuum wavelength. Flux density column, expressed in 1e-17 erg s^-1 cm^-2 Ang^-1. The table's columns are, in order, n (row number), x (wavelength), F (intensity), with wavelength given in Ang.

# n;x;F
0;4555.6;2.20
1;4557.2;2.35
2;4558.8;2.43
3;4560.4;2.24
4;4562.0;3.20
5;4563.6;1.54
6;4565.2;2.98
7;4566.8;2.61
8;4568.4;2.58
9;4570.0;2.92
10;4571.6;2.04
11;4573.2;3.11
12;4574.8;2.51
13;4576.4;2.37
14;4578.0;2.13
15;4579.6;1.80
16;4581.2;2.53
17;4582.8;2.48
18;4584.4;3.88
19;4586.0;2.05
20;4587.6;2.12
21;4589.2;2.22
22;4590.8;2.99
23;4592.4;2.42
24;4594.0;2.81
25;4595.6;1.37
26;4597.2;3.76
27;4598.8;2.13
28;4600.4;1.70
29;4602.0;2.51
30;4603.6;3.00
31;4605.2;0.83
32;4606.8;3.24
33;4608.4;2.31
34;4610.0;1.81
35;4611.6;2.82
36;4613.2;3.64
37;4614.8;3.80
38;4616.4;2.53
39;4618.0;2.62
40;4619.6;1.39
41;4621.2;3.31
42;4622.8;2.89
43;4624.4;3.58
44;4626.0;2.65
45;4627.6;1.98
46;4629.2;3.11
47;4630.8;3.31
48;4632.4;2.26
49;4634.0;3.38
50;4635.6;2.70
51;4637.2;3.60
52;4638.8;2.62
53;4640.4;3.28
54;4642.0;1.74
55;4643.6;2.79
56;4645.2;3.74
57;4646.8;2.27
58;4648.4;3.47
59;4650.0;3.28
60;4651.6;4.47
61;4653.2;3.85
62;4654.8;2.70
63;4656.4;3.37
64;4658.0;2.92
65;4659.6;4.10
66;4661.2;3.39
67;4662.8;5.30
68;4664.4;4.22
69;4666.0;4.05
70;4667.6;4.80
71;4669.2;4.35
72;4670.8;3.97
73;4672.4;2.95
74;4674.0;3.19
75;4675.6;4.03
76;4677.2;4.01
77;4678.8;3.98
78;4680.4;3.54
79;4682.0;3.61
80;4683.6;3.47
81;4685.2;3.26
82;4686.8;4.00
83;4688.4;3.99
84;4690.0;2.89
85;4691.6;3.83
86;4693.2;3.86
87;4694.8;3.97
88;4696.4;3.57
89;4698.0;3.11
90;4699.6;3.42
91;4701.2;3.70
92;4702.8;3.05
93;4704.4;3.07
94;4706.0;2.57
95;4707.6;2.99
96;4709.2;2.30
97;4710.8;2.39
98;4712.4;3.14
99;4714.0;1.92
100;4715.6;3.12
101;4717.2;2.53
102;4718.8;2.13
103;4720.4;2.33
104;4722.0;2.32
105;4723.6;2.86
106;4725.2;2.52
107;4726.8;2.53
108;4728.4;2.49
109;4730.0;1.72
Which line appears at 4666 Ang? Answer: C IV 1549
